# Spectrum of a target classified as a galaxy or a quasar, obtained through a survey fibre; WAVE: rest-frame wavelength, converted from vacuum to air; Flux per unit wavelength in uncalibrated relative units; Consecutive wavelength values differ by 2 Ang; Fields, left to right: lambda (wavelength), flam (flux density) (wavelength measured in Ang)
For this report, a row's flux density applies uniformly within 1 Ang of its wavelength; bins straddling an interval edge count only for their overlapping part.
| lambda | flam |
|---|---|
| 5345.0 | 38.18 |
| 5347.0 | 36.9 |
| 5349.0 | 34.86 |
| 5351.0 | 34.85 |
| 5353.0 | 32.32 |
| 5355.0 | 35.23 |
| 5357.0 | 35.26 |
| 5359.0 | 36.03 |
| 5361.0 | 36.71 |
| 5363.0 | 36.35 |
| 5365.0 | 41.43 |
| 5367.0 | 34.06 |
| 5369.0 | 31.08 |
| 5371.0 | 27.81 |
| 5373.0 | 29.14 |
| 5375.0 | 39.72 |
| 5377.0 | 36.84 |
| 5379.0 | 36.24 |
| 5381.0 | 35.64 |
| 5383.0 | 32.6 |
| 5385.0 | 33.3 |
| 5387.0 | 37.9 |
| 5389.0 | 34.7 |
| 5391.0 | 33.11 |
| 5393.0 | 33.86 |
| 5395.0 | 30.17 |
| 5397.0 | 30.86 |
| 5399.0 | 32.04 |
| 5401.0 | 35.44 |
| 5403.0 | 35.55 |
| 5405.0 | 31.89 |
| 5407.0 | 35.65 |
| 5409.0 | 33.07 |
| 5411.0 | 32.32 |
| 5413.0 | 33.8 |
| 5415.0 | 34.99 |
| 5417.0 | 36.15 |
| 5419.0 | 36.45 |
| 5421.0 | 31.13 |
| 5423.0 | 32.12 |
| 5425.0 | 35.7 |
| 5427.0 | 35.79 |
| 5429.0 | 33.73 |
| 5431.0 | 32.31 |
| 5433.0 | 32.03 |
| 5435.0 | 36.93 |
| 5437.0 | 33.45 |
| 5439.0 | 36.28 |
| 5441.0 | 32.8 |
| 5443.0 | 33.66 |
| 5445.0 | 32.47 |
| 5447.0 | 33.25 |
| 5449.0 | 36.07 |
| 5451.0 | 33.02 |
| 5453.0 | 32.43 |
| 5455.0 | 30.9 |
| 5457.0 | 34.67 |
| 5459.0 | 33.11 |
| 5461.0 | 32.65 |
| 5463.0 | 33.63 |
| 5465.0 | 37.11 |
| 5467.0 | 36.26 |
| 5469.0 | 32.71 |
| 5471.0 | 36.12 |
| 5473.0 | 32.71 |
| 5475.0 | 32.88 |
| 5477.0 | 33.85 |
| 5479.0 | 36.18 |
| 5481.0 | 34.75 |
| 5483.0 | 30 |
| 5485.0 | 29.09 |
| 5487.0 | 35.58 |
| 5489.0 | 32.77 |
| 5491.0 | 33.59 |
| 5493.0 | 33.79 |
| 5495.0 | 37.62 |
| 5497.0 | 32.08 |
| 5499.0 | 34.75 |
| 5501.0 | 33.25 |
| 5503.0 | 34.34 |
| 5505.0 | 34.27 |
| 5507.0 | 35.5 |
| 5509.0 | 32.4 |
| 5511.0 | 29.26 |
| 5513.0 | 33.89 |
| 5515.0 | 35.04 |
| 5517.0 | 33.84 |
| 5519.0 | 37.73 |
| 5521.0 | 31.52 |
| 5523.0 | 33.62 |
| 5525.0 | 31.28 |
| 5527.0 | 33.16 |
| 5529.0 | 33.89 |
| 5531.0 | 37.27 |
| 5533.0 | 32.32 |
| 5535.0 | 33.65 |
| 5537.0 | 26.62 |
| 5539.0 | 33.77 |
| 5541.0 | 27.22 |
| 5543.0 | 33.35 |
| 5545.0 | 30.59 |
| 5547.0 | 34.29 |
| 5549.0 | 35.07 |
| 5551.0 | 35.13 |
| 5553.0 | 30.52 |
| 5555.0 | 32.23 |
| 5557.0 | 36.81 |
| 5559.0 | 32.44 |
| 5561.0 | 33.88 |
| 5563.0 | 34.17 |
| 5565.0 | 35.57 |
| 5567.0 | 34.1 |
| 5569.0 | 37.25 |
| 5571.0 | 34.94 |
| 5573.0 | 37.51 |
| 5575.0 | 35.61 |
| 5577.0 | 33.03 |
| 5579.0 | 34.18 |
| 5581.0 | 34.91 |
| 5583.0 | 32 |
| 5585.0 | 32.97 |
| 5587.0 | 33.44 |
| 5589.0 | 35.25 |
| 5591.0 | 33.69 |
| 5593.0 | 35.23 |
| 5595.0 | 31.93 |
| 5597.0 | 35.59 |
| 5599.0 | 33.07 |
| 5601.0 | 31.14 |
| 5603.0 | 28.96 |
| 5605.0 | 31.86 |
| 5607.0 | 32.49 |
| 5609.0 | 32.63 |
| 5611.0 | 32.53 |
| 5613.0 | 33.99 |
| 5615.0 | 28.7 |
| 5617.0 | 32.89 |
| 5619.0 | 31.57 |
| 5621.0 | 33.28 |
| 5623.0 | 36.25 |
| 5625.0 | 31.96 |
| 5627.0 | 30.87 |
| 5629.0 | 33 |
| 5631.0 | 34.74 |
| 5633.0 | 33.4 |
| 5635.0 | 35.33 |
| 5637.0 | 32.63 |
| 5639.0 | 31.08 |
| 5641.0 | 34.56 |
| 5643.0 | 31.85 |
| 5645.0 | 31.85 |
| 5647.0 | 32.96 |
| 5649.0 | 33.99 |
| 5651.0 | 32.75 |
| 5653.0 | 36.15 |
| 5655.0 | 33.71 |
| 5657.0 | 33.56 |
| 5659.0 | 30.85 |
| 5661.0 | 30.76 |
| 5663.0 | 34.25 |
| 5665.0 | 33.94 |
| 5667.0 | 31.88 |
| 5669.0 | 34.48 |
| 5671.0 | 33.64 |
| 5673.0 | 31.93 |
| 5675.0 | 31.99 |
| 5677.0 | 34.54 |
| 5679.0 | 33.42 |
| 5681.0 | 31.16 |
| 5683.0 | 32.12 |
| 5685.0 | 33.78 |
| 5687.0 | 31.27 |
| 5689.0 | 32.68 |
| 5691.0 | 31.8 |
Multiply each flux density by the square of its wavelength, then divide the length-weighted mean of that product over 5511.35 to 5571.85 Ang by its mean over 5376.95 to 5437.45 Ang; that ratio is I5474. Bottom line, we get 1.03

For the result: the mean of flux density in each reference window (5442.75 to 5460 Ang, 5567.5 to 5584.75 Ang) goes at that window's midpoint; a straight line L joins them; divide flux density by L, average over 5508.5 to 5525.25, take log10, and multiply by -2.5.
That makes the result 0.03 mag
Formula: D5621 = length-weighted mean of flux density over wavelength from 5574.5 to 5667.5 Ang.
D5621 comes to 33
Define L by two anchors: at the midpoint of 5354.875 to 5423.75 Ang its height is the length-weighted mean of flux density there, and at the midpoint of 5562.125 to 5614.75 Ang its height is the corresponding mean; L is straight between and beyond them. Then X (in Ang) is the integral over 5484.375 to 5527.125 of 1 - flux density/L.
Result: 0.40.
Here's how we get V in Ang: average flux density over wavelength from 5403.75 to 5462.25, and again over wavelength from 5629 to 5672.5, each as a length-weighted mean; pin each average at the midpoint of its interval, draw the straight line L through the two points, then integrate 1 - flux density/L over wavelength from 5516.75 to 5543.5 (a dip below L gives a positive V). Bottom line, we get 0.6 Ang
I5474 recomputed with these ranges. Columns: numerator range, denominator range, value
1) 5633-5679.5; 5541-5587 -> 1.01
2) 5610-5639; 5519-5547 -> 1.05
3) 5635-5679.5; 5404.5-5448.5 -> 1.06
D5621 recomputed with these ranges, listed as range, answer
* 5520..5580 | 33.5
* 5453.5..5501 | 33.7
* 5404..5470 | 33.9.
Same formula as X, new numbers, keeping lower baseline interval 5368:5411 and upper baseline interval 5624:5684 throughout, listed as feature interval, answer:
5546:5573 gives -1.02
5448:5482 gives -0.64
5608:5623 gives 0.26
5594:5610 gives 0.43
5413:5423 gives -0.23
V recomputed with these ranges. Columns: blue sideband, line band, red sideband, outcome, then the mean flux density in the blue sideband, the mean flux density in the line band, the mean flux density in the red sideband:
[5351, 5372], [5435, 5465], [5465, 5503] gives 0.3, 34.6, 33.7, 33.9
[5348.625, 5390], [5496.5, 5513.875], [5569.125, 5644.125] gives 0.3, 34.9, 33.3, 33.3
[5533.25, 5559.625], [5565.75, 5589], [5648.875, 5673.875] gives -1.4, 32.4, 34.6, 33.2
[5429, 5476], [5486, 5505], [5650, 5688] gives -0.3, 33.8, 34.2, 33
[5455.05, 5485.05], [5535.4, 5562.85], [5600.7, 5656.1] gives 0.6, 33.8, 32.5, 32.8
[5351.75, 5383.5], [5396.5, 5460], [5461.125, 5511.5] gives 1.0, 34.8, 33.8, 33.8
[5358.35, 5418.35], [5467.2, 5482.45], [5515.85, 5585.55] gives -0.1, 34.3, 34.2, 33.6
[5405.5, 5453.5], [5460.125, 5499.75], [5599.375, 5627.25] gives -0.5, 34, 33.9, 32.1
